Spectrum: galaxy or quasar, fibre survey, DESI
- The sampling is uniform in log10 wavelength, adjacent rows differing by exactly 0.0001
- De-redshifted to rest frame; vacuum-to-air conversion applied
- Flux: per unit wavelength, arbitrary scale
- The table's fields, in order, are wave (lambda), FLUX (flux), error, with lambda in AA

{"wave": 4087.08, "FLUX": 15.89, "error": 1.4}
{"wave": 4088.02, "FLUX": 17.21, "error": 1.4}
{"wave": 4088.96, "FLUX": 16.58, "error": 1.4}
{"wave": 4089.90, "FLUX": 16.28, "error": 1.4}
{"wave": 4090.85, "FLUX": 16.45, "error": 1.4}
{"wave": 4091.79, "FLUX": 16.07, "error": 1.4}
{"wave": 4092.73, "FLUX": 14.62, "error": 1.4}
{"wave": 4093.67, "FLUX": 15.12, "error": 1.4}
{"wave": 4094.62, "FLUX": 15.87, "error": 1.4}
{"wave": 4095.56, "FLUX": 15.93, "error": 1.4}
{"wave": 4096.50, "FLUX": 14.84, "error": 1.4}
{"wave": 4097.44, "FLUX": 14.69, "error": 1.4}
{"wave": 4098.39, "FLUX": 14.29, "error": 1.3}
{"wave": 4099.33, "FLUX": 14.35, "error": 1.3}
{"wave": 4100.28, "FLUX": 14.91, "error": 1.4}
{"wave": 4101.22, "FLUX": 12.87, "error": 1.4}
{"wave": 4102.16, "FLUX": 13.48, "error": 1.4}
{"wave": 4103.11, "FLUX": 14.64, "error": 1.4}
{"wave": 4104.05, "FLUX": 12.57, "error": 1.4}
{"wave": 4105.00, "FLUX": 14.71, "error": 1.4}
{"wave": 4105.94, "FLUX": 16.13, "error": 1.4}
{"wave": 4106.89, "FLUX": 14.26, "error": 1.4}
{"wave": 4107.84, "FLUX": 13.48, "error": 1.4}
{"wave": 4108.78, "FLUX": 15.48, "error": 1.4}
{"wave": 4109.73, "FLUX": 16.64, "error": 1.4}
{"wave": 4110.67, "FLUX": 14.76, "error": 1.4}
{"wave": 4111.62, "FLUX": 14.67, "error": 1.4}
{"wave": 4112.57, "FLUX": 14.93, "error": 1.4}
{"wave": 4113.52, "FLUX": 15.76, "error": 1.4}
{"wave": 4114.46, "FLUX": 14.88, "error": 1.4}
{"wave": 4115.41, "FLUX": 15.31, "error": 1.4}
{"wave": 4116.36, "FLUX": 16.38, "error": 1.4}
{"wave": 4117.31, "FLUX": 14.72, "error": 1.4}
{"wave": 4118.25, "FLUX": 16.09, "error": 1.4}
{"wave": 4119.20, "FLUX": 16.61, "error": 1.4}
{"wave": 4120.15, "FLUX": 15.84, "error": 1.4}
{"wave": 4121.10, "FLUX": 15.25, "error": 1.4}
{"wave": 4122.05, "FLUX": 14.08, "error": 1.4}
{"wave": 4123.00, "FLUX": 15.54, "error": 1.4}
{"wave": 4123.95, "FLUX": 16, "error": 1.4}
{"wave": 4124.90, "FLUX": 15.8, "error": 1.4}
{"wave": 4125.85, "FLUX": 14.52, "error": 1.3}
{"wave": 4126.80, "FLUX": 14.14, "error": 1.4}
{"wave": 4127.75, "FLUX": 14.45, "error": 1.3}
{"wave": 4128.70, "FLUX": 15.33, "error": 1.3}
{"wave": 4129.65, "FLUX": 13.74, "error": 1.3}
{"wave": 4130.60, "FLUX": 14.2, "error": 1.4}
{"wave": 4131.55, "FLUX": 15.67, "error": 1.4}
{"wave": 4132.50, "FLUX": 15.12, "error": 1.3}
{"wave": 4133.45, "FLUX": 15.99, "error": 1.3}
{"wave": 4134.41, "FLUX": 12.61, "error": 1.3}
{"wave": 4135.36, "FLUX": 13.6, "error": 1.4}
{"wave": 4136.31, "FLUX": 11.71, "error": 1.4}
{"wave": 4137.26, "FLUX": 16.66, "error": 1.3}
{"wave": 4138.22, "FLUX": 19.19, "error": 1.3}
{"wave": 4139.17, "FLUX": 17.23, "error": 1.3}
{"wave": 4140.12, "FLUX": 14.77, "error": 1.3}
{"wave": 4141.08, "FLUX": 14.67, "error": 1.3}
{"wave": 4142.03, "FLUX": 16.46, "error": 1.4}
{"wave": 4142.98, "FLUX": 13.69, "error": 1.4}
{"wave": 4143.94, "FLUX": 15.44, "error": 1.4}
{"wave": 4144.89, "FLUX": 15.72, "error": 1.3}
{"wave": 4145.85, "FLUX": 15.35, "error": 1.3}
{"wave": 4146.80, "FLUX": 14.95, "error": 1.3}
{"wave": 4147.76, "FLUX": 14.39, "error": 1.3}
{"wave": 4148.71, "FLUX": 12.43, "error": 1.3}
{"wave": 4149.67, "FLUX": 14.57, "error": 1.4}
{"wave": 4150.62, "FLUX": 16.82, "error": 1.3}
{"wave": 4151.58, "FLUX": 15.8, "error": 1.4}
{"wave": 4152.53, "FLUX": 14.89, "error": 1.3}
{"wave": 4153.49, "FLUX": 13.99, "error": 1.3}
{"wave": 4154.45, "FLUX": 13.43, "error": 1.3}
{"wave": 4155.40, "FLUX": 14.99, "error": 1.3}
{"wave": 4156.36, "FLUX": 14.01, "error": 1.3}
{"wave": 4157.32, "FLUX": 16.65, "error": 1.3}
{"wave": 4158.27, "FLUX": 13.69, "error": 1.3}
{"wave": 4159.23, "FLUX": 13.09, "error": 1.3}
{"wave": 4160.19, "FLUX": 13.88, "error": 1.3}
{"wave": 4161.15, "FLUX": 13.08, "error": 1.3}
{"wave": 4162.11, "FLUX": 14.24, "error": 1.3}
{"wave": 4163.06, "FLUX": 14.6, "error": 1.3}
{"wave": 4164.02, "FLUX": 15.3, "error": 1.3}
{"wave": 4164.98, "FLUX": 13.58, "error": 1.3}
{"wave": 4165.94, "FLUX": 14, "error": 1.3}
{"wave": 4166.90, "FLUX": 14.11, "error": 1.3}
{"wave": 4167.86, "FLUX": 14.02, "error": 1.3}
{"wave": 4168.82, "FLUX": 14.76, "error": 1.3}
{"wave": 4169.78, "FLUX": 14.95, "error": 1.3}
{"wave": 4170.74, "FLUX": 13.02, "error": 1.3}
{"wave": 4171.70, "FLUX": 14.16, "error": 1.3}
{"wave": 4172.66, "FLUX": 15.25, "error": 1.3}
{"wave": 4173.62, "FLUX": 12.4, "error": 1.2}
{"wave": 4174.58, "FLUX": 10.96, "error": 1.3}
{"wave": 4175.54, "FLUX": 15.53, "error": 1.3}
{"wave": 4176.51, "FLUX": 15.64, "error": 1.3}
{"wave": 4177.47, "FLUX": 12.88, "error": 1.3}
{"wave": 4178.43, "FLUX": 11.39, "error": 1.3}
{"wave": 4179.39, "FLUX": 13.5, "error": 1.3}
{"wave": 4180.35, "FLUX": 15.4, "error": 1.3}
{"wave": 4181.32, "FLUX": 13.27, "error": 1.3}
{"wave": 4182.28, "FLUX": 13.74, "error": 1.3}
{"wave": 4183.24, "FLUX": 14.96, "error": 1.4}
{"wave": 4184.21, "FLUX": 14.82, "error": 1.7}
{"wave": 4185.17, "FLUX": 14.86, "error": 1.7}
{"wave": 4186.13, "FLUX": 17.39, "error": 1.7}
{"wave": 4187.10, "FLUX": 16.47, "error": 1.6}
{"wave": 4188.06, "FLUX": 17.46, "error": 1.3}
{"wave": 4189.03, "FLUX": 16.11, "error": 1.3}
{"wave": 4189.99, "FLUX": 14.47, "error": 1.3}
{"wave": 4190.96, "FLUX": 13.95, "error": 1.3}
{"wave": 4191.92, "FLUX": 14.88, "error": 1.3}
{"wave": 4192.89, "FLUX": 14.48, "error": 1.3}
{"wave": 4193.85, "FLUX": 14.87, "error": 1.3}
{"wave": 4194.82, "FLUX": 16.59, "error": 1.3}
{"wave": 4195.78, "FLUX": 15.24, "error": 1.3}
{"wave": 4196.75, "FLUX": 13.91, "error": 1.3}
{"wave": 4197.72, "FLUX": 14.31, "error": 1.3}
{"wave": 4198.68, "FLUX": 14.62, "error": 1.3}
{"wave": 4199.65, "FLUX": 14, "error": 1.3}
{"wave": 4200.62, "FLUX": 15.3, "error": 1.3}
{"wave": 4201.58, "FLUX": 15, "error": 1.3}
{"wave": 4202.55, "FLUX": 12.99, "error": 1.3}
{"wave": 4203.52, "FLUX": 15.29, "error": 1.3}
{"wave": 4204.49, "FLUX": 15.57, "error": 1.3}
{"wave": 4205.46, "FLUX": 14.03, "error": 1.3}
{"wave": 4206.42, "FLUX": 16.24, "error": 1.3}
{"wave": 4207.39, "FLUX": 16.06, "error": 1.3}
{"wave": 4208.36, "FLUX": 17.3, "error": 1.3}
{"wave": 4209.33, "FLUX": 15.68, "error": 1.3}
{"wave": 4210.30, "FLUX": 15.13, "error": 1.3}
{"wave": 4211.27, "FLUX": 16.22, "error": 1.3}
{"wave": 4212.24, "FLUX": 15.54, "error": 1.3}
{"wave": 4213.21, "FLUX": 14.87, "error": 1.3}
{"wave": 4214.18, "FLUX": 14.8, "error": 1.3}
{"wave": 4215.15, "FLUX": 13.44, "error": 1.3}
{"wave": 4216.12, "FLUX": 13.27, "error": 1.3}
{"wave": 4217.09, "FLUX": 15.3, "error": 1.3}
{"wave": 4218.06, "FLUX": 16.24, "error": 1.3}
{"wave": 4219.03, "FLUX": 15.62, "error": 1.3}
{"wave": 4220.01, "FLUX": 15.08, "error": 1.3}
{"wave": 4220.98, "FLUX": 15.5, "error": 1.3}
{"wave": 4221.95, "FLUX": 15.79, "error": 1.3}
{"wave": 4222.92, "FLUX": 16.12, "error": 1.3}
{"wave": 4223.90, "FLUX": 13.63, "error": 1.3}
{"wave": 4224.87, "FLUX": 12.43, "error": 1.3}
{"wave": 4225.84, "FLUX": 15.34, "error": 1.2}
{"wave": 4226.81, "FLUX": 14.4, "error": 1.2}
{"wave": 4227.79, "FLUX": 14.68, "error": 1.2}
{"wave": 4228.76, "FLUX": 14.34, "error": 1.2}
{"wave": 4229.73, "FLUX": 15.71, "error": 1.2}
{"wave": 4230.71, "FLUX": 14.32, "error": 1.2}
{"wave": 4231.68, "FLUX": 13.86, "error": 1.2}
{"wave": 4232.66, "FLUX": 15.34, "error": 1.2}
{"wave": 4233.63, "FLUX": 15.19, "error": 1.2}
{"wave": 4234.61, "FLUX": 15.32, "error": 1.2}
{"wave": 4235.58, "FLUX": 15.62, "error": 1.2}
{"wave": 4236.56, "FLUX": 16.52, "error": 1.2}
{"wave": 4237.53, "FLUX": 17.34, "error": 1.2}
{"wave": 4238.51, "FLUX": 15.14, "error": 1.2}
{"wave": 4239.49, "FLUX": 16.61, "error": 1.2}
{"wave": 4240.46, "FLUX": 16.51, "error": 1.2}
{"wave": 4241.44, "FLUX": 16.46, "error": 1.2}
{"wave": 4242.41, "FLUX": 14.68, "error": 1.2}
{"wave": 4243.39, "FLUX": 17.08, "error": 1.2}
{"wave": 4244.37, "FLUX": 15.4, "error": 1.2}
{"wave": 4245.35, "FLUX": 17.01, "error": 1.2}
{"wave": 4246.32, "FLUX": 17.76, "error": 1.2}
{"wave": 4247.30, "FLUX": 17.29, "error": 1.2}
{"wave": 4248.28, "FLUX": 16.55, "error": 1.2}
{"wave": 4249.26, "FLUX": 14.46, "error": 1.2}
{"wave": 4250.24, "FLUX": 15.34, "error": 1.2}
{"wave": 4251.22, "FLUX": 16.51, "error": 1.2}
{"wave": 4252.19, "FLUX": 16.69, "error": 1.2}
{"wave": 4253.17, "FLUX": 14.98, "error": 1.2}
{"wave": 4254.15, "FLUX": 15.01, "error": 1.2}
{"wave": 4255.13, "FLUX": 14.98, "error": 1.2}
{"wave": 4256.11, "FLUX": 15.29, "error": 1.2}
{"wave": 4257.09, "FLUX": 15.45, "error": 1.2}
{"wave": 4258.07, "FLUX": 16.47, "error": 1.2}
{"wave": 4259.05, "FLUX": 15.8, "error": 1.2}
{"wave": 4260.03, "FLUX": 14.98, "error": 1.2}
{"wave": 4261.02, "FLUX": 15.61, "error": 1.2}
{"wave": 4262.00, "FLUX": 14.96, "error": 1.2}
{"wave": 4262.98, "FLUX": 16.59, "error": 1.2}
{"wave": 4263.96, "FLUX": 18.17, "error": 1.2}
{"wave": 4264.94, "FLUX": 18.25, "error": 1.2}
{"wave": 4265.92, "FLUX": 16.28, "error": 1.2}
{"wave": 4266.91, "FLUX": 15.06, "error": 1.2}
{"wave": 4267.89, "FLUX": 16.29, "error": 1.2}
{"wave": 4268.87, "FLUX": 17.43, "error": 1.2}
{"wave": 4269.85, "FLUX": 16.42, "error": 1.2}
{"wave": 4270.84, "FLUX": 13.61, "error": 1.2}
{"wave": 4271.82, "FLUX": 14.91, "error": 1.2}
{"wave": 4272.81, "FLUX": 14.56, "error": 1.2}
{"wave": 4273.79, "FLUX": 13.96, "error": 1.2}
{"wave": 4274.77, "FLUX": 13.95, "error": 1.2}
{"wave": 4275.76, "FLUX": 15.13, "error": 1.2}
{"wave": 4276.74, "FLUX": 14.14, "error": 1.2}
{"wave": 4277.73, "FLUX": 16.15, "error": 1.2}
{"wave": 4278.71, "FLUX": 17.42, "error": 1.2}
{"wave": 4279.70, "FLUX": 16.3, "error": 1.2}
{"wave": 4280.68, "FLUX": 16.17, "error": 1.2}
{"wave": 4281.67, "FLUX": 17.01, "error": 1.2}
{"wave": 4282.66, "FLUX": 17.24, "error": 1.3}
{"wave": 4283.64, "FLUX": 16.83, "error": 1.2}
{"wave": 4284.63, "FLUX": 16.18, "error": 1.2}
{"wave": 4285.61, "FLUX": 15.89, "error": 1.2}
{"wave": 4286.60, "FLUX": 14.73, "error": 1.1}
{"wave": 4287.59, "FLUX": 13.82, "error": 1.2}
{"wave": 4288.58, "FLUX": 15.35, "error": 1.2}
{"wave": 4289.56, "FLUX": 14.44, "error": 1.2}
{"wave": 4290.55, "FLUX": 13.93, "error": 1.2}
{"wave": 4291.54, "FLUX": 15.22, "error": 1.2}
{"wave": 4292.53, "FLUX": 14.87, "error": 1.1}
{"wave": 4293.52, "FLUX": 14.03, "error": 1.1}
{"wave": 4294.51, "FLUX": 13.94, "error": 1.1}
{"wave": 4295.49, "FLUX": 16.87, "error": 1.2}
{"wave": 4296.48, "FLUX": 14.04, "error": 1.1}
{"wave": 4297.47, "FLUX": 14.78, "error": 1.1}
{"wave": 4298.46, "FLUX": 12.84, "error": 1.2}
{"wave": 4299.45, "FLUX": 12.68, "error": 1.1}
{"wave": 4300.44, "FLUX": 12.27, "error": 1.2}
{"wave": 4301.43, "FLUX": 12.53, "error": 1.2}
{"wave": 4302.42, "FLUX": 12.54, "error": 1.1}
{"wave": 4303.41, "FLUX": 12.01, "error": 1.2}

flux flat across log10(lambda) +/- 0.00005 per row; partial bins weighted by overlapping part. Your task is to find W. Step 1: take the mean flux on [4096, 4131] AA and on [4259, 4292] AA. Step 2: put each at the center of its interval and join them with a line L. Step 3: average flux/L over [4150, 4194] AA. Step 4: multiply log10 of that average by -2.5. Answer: 0.05 mag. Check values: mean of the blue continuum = 14.9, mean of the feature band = 14.5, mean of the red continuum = 15.7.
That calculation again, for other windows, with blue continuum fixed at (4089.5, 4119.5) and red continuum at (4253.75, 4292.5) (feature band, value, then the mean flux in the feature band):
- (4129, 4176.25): 0.047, 14.6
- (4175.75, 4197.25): 0.036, 14.8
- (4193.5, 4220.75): 0.022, 15.1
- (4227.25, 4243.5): -0.002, 15.5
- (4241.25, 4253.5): -0.044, 16.2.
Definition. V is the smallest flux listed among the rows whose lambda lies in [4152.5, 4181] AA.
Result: 10.96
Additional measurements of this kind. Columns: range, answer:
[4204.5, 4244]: 12.43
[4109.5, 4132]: 13.74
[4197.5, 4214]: 12.99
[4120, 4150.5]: 11.71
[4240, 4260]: 14.46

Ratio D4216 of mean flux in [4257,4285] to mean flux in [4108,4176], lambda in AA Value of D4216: 1.1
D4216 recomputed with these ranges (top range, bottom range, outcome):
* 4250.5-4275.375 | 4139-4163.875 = 1.07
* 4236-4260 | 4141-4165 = 1.10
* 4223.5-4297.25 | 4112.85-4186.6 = 1.06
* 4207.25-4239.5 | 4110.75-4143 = 1.00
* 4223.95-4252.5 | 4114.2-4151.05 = 1.03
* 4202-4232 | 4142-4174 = 1.04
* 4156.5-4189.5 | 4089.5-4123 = 0.96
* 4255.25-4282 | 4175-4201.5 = 1.06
